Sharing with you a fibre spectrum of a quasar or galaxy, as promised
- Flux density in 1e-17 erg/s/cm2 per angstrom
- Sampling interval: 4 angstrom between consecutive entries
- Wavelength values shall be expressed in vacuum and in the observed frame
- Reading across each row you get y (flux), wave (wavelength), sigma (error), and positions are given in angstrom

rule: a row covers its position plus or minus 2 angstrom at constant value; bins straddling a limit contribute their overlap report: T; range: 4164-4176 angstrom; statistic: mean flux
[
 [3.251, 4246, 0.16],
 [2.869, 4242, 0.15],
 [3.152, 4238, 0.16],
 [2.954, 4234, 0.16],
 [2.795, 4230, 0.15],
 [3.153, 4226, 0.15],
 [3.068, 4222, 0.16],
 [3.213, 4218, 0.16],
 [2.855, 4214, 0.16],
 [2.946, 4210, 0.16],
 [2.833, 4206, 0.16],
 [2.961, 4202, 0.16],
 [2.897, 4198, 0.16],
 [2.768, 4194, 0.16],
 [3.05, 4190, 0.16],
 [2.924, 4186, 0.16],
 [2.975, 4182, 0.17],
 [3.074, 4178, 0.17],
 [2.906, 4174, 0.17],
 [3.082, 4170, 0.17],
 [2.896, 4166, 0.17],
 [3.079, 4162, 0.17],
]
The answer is 2.96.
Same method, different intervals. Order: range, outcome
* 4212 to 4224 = 3.05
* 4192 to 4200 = 2.83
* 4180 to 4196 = 2.93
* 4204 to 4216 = 2.88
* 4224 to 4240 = 3.01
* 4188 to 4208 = 2.9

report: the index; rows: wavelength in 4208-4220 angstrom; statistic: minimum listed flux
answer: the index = 2.855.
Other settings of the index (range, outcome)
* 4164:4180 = 2.896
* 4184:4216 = 2.768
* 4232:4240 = 2.954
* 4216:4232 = 2.795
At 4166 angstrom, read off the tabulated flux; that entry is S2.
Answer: 2.896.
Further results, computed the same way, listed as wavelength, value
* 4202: 2.961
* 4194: 2.768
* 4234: 2.954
